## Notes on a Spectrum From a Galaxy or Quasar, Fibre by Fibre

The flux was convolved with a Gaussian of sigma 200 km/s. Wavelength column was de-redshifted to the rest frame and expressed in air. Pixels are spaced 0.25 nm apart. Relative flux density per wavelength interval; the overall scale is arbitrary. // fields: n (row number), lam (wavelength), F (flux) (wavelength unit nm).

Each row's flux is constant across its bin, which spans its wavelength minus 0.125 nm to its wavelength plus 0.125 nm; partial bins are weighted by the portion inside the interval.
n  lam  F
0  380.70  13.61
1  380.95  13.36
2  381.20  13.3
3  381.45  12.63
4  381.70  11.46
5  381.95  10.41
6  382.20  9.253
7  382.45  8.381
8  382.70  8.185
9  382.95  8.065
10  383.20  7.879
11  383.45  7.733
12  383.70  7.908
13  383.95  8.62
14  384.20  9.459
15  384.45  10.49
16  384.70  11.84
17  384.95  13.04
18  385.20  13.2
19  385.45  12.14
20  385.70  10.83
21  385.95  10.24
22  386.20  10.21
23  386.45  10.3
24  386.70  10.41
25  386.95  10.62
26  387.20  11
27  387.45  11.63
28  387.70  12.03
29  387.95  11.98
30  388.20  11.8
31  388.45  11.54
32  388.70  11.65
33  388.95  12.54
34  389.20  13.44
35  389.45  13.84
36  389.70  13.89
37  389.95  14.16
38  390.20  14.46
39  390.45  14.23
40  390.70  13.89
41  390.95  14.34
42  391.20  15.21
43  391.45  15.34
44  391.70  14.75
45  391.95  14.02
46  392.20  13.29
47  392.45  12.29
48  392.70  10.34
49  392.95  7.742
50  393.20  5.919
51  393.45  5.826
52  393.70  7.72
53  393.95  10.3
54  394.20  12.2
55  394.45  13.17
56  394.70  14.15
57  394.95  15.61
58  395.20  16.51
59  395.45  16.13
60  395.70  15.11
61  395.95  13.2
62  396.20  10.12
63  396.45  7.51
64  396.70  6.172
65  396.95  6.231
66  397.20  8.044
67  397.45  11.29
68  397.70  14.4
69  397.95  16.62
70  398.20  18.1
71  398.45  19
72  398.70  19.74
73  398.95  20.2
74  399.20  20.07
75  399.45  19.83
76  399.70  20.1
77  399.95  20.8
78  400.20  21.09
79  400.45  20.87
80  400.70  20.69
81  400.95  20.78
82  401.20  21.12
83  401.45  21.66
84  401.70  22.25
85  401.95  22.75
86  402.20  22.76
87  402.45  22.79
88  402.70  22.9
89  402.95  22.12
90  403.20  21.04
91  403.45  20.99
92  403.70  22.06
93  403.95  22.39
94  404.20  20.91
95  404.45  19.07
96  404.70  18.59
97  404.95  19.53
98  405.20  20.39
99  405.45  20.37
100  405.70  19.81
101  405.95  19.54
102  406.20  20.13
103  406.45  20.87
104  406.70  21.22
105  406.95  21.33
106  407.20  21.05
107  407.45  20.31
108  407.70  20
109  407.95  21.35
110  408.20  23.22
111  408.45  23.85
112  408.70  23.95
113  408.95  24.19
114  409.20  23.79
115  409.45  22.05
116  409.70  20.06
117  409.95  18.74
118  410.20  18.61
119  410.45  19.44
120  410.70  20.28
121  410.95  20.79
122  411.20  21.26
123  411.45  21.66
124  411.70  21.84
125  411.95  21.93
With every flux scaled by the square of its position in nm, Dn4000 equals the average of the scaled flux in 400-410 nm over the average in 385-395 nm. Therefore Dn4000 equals 1.91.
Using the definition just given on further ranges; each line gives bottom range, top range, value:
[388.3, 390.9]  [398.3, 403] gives 1.67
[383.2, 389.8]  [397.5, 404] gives 1.98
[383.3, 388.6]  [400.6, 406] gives 2.14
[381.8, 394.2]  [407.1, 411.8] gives 2.12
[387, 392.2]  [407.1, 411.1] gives 1.78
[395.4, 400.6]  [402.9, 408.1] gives 1.38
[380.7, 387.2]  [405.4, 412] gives 2.29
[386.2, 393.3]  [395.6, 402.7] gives 1.48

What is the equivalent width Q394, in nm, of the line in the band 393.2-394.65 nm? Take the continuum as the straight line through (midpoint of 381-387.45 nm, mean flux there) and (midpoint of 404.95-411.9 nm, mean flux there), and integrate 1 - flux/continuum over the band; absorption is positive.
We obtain 0.49 nm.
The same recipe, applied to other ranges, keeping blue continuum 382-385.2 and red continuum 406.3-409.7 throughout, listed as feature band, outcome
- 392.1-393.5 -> 0.472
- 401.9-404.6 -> -0.306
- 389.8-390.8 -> -0.102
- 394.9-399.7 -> 0.587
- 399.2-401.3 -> -0.305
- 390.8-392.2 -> -0.114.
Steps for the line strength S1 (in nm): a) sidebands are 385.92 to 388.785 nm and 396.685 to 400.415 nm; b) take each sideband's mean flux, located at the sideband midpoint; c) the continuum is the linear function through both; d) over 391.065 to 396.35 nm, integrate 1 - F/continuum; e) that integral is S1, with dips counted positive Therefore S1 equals 0.69 nm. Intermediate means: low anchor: 11.1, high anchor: 16.5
